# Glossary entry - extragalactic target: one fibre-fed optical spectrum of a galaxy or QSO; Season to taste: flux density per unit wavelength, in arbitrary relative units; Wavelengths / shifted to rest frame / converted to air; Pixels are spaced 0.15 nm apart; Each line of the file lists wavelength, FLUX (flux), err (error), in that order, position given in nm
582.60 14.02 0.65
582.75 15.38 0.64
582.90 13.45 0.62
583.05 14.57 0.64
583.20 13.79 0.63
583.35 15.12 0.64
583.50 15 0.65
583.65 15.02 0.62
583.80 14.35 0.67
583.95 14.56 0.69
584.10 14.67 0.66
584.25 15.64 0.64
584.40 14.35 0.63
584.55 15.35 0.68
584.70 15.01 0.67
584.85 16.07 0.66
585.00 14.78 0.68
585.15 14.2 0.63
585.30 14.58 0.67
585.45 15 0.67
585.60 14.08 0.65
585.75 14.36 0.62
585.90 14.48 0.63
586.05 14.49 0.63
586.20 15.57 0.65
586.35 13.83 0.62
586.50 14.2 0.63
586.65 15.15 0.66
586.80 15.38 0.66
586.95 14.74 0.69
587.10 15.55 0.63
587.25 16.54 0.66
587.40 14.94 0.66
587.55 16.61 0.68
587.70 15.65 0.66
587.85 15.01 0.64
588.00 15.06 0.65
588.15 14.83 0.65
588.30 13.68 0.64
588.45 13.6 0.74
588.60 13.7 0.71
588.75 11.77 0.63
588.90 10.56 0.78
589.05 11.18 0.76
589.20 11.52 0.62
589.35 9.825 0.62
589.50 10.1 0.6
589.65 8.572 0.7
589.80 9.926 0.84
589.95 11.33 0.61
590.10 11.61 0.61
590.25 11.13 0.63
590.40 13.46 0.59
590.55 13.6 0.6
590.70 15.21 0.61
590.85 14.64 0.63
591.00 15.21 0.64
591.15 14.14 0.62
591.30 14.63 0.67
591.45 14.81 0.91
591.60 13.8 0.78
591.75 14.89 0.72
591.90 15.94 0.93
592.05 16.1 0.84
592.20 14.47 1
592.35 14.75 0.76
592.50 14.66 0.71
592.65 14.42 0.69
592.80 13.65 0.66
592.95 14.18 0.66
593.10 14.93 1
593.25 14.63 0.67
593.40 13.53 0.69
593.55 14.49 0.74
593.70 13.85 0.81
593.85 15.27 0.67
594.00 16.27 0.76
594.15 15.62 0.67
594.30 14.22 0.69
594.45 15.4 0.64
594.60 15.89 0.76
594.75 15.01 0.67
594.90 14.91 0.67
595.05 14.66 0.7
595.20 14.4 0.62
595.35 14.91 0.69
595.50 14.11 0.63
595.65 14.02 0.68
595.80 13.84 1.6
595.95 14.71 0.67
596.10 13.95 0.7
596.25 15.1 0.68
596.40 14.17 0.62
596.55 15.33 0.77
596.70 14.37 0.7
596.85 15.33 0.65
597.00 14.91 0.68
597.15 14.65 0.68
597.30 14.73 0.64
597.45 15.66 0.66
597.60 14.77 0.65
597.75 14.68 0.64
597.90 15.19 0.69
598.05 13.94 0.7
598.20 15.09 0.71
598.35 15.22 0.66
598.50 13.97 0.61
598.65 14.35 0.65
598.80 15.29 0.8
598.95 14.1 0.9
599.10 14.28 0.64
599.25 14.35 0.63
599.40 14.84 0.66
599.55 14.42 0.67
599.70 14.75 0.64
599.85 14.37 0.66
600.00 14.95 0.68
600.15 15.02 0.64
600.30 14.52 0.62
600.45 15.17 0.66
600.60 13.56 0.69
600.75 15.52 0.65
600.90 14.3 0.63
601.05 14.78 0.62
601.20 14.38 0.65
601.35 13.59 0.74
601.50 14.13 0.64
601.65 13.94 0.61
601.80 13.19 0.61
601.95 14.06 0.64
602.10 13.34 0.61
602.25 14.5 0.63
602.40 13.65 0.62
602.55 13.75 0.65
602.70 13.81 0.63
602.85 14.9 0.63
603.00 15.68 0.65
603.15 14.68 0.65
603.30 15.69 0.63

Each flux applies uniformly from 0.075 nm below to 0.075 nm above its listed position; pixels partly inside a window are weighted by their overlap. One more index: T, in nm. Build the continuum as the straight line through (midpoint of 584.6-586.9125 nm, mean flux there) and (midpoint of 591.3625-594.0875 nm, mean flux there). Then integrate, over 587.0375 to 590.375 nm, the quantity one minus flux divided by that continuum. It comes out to 0.43 nm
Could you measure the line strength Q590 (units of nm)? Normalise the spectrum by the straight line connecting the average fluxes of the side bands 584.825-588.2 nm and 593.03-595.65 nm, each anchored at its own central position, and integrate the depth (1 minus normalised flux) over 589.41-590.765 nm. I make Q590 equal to 0.30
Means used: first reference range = 15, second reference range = 14.8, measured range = 11.6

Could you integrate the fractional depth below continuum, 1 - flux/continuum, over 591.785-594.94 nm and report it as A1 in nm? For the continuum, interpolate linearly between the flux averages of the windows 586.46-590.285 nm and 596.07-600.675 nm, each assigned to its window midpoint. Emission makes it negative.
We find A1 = -0.213 nm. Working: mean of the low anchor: 13.2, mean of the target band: 14.9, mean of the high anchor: 14.7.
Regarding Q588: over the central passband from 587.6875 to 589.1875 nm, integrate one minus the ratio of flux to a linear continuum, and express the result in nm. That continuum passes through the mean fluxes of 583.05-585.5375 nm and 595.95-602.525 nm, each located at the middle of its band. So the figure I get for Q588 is 0.14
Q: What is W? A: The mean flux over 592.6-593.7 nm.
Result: 14.2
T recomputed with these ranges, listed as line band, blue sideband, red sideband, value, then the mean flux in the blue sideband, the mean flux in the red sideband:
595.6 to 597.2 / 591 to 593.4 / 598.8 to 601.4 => 0.00 nm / 14.6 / 14.6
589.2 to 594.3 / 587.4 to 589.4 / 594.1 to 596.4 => 0.12 nm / 13.4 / 14.7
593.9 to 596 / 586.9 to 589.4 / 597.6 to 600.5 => -0.08 nm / 13.8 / 14.7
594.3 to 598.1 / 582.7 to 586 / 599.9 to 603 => -0.08 nm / 14.7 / 14.3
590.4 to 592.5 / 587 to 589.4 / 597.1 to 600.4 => -0.10 nm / 13.8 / 14.7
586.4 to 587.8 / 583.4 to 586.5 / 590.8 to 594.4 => -0.06 nm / 14.8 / 14.7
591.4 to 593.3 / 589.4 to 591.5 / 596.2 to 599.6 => -0.22 nm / 12.7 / 14.7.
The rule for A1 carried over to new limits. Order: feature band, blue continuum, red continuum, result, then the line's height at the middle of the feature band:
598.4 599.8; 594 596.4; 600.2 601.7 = 0.002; 14.5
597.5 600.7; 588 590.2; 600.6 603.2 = -0.224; 13.7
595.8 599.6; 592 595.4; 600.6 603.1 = -0.048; 14.5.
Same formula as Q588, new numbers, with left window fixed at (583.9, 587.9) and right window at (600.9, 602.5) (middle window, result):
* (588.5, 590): 0.40 nm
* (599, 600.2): -0.04 nm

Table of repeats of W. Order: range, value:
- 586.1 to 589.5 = 14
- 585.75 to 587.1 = 14.8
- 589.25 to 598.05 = 14.2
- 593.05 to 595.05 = 14.9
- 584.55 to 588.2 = 15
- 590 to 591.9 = 14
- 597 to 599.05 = 14.7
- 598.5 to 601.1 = 14.6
